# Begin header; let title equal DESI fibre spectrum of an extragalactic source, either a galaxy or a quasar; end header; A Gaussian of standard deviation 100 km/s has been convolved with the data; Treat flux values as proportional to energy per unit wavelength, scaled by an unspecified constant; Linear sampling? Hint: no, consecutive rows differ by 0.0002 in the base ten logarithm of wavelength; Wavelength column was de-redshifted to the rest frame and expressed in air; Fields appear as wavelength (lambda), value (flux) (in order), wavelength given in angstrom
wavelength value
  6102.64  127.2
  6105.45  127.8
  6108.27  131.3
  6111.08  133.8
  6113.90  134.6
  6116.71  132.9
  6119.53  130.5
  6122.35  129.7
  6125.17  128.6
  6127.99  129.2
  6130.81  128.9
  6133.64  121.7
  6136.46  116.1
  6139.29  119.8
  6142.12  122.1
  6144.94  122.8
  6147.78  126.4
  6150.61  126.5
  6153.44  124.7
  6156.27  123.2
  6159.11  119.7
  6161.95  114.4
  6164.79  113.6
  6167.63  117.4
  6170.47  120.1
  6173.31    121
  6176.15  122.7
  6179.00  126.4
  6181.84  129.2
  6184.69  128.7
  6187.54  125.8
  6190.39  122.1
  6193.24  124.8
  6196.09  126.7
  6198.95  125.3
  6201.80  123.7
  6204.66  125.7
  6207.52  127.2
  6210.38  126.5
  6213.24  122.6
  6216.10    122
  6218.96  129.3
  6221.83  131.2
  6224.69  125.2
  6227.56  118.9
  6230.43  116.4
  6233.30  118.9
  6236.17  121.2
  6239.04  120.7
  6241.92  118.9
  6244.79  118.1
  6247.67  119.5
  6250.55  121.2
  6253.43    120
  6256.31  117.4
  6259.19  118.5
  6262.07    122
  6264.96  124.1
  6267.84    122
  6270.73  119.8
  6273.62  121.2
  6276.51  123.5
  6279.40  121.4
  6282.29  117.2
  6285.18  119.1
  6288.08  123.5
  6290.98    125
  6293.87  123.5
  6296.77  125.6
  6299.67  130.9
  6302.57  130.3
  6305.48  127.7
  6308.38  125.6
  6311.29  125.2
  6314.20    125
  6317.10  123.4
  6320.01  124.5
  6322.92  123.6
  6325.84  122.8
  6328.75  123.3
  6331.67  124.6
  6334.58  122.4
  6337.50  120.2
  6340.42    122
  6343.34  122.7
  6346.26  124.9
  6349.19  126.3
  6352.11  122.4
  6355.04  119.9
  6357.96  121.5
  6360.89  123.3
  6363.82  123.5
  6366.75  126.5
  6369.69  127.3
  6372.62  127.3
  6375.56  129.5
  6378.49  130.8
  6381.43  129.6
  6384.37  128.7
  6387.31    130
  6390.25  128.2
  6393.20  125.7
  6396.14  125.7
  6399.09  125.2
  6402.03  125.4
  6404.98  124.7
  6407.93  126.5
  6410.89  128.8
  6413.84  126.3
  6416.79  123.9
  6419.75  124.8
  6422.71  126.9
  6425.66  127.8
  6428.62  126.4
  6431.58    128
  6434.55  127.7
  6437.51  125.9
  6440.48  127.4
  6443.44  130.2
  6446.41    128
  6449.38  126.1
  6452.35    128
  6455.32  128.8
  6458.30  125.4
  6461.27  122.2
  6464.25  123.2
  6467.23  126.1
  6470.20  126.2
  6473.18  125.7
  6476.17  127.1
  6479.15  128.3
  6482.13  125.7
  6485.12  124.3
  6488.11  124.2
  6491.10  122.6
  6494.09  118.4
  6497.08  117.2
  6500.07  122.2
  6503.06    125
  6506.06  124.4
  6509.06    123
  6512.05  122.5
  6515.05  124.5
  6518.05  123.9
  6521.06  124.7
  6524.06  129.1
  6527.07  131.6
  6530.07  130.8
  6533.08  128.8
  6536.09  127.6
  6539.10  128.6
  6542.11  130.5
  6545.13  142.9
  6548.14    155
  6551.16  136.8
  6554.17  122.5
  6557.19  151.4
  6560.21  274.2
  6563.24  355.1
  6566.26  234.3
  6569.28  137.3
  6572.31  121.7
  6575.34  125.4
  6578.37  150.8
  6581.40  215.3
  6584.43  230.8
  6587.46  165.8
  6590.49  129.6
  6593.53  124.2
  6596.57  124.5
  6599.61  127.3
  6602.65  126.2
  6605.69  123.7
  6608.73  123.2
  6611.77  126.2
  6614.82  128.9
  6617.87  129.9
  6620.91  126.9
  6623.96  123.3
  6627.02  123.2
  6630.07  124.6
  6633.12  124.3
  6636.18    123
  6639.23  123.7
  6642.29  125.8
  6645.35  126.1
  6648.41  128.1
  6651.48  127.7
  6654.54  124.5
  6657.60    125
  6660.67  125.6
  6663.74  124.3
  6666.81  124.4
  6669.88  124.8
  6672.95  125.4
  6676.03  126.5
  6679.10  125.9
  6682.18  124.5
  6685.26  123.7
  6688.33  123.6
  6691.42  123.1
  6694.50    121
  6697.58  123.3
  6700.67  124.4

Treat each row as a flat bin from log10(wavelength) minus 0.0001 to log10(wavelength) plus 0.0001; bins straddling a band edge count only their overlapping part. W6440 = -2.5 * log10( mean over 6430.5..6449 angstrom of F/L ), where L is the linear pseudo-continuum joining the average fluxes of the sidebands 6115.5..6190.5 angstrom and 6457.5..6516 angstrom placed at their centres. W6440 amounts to -0.03 mag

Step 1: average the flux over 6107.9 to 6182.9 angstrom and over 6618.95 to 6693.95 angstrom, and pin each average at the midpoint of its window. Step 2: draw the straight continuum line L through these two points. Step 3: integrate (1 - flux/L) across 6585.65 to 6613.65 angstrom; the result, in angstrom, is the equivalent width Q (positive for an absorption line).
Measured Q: -1.4 angstrom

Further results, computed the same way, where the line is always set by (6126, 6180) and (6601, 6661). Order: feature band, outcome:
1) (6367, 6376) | -0.30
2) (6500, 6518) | 0.13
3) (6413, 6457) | -1.07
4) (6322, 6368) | 0.11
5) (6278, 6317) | -0.49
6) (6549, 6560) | -2.58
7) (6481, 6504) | 0.40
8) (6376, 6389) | -0.64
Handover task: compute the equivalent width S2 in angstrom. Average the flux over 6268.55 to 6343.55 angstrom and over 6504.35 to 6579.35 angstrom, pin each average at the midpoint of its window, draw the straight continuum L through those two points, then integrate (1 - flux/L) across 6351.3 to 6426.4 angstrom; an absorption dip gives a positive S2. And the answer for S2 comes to 3.8 angstrom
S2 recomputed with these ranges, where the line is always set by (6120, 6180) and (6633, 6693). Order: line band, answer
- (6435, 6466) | -0.6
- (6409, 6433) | -0.5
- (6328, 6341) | 0.1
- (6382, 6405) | -0.6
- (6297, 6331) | -0.6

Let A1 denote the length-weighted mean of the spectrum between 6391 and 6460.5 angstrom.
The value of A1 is 127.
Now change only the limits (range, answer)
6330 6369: 123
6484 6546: 126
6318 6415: 125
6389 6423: 126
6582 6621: 140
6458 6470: 124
